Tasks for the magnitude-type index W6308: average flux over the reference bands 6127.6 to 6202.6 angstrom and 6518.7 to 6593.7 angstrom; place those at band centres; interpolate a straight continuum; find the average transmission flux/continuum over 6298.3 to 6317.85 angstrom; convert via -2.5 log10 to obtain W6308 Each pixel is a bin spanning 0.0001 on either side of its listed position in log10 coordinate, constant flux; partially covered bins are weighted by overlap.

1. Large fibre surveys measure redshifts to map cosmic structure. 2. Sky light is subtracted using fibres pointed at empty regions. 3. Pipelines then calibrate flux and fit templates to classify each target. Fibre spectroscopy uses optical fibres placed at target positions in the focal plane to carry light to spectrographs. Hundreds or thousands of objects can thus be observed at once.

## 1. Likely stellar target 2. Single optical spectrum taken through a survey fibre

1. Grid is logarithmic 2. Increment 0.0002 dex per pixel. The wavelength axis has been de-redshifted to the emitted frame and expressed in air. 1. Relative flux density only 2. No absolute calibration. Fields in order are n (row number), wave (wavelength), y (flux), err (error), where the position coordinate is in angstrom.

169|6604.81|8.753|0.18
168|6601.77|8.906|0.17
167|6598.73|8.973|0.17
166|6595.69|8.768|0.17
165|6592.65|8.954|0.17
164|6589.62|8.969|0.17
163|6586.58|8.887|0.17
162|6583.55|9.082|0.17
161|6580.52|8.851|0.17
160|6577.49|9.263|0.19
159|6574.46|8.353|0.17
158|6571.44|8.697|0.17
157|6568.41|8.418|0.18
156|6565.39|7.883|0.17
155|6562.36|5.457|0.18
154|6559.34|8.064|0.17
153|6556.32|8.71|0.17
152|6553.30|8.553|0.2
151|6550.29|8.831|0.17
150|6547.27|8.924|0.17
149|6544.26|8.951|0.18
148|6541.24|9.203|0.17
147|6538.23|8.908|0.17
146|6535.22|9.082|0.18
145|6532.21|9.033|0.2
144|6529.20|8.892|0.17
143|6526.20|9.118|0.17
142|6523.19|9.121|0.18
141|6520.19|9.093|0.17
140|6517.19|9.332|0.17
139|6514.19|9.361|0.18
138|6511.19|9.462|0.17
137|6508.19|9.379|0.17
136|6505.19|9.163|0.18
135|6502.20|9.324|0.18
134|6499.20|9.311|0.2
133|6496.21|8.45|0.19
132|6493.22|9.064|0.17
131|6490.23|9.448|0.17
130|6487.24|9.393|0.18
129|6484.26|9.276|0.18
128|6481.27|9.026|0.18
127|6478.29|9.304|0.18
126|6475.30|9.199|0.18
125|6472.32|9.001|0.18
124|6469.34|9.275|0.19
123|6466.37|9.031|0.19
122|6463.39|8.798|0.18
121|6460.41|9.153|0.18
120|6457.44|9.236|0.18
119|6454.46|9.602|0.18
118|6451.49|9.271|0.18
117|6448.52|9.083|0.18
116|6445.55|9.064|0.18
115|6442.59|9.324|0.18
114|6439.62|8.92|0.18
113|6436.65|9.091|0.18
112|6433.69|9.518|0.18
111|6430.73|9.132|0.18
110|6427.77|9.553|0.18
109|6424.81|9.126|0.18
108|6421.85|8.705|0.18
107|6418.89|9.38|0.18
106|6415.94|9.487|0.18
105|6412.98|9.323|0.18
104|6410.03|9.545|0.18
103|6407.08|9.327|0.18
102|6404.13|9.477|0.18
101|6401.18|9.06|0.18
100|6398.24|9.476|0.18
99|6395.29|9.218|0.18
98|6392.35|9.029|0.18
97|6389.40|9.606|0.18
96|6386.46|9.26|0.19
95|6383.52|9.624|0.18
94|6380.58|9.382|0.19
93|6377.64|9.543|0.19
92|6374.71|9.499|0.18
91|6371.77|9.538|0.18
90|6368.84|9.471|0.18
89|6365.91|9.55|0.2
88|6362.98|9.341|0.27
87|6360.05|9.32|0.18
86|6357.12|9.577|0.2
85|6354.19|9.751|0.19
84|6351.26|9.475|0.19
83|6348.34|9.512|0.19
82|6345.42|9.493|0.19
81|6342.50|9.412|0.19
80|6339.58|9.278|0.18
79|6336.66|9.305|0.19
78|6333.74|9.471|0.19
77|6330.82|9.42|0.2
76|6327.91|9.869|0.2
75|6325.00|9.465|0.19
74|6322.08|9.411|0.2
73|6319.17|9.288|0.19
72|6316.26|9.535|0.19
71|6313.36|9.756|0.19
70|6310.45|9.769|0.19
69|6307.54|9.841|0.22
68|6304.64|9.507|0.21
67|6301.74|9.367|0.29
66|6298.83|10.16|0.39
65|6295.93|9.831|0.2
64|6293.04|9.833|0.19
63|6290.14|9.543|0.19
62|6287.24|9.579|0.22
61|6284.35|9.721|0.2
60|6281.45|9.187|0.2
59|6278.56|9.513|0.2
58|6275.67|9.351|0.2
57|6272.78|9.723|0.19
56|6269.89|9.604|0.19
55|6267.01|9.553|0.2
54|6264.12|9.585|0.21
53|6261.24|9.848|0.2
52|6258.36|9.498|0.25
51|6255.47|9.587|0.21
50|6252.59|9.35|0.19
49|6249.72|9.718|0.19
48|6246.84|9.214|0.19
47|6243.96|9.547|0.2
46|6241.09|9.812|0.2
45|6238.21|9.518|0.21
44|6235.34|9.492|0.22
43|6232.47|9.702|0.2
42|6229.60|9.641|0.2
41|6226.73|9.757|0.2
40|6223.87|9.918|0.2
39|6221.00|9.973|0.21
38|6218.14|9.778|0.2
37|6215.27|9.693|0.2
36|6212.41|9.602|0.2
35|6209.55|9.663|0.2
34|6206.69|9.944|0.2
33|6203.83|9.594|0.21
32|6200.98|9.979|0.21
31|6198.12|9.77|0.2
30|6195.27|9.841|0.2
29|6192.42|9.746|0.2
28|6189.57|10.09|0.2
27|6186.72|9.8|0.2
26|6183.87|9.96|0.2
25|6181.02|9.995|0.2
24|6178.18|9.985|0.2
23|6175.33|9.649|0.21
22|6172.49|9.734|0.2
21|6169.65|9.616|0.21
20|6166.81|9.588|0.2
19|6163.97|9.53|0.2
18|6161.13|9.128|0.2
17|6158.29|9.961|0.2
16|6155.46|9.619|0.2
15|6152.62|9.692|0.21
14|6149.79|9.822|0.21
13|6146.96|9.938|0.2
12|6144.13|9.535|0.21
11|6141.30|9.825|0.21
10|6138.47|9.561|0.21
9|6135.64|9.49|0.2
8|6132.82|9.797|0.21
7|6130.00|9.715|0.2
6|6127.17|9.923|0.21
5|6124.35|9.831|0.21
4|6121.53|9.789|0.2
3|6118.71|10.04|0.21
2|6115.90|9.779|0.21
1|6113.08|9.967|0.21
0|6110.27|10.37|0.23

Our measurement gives -0.04 mag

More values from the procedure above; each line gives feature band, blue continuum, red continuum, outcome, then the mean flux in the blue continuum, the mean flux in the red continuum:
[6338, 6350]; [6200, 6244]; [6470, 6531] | 0.01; 9.73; 9.19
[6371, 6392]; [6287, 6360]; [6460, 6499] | -0.01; 9.57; 9.12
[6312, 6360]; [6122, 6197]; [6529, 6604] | -0.03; 9.75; 8.66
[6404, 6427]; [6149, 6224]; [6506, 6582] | -0.02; 9.76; 8.76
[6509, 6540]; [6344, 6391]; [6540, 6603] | -0.04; 9.49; 8.6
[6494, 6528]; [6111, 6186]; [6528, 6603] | -0.05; 9.75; 8.66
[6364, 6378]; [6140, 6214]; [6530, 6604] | -0.04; 9.75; 8.66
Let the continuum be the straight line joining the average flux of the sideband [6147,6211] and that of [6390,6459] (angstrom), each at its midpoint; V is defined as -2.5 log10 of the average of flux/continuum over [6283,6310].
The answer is -0.02 mag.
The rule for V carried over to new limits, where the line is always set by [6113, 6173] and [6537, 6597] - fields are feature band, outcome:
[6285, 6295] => -0.04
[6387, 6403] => -0.03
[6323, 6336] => -0.04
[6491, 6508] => -0.04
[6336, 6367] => -0.03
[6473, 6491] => -0.05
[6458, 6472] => -0.03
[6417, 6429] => -0.03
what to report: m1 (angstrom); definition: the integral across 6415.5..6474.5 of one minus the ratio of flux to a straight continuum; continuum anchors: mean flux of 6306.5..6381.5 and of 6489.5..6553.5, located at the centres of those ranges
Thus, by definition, 0.59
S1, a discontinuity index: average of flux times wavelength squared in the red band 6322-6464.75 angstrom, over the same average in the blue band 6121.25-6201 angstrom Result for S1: 1.03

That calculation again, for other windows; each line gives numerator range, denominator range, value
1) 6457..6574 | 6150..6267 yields 1.01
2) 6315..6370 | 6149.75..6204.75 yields 1.02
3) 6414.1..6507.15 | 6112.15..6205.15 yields 1.03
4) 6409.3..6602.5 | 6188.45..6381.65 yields 1.00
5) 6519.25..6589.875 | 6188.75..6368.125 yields 0.98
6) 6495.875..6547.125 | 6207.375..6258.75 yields 1.04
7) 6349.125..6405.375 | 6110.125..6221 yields 1.03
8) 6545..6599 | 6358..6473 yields 0.96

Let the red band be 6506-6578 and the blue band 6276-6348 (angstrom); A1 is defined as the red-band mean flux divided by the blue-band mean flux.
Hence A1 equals 0.9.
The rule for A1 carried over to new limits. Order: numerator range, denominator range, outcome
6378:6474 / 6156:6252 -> 0.95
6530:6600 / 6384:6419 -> 0.92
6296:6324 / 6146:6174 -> 1.00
